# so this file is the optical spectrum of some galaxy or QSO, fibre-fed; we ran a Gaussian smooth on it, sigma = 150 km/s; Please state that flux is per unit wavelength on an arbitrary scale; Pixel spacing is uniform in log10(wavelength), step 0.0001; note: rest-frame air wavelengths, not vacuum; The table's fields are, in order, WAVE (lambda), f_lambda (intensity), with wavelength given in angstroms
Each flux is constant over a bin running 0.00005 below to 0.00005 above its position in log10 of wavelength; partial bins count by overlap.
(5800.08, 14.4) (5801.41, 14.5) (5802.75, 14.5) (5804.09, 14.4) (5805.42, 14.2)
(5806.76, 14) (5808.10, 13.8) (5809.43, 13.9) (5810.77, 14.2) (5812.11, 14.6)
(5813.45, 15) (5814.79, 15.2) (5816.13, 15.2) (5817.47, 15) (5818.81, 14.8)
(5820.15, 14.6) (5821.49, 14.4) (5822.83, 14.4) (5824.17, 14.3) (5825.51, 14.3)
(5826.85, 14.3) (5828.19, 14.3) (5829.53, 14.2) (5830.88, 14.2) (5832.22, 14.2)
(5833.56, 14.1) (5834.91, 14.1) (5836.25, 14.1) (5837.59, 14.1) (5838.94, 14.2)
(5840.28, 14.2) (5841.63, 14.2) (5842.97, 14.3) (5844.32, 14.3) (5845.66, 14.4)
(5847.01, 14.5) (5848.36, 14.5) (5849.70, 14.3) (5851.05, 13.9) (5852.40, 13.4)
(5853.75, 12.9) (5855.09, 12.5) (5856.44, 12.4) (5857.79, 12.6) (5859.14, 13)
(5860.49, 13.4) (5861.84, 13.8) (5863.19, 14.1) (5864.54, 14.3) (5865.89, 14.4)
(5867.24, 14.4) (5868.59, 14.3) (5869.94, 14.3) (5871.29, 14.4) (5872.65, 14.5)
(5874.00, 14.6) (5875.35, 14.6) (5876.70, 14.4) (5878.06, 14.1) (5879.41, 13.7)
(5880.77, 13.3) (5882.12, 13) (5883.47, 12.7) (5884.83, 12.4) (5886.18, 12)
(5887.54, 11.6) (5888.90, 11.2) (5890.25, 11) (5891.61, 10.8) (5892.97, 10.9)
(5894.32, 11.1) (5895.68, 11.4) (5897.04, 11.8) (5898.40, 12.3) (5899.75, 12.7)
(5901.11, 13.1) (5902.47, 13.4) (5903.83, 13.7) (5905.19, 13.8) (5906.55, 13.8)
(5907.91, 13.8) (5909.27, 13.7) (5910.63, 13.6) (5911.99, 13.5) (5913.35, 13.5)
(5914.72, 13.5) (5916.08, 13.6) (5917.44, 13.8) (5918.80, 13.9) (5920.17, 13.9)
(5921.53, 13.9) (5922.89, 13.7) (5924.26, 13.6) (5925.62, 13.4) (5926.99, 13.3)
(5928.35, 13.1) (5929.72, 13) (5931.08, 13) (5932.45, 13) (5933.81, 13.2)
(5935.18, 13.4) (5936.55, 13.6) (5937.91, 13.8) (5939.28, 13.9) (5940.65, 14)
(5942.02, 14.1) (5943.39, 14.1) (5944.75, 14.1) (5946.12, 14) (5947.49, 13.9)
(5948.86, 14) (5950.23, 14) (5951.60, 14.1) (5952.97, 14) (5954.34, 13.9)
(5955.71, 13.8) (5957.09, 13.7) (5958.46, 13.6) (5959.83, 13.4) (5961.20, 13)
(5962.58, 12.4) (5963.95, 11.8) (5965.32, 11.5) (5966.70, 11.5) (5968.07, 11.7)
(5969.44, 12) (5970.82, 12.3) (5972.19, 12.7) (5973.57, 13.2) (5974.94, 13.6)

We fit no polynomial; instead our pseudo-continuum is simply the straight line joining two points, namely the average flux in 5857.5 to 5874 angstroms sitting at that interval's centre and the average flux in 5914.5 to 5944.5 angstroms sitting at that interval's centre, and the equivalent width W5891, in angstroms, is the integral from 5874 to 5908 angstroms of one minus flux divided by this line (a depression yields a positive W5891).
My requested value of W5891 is 2.9 angstroms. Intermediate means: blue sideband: 14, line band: 12.7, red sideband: 13.6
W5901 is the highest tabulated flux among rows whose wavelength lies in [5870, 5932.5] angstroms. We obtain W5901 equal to 14.6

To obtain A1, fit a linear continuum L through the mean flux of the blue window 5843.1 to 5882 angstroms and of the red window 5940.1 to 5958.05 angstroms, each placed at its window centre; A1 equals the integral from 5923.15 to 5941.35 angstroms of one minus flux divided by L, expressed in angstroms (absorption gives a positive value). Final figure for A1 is 0.7 angstroms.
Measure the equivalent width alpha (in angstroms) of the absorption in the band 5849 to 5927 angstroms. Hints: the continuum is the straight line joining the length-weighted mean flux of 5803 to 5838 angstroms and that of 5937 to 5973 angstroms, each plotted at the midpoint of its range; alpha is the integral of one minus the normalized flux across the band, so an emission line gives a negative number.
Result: 3.2 angstroms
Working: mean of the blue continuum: 14.4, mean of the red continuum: 13.3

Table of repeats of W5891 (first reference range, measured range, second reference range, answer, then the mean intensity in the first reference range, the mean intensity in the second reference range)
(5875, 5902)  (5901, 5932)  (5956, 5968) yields -2.70 angstroms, 12.4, 12.6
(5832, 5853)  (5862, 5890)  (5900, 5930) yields 0.65 angstroms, 14.2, 13.6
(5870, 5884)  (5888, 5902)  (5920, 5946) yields 2.21 angstroms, 14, 13.6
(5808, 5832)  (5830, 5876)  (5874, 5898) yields -1.87 angstroms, 14.5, 12.4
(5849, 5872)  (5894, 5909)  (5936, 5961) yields 0.97 angstroms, 13.7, 13.9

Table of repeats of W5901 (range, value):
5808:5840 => 15.2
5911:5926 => 13.9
